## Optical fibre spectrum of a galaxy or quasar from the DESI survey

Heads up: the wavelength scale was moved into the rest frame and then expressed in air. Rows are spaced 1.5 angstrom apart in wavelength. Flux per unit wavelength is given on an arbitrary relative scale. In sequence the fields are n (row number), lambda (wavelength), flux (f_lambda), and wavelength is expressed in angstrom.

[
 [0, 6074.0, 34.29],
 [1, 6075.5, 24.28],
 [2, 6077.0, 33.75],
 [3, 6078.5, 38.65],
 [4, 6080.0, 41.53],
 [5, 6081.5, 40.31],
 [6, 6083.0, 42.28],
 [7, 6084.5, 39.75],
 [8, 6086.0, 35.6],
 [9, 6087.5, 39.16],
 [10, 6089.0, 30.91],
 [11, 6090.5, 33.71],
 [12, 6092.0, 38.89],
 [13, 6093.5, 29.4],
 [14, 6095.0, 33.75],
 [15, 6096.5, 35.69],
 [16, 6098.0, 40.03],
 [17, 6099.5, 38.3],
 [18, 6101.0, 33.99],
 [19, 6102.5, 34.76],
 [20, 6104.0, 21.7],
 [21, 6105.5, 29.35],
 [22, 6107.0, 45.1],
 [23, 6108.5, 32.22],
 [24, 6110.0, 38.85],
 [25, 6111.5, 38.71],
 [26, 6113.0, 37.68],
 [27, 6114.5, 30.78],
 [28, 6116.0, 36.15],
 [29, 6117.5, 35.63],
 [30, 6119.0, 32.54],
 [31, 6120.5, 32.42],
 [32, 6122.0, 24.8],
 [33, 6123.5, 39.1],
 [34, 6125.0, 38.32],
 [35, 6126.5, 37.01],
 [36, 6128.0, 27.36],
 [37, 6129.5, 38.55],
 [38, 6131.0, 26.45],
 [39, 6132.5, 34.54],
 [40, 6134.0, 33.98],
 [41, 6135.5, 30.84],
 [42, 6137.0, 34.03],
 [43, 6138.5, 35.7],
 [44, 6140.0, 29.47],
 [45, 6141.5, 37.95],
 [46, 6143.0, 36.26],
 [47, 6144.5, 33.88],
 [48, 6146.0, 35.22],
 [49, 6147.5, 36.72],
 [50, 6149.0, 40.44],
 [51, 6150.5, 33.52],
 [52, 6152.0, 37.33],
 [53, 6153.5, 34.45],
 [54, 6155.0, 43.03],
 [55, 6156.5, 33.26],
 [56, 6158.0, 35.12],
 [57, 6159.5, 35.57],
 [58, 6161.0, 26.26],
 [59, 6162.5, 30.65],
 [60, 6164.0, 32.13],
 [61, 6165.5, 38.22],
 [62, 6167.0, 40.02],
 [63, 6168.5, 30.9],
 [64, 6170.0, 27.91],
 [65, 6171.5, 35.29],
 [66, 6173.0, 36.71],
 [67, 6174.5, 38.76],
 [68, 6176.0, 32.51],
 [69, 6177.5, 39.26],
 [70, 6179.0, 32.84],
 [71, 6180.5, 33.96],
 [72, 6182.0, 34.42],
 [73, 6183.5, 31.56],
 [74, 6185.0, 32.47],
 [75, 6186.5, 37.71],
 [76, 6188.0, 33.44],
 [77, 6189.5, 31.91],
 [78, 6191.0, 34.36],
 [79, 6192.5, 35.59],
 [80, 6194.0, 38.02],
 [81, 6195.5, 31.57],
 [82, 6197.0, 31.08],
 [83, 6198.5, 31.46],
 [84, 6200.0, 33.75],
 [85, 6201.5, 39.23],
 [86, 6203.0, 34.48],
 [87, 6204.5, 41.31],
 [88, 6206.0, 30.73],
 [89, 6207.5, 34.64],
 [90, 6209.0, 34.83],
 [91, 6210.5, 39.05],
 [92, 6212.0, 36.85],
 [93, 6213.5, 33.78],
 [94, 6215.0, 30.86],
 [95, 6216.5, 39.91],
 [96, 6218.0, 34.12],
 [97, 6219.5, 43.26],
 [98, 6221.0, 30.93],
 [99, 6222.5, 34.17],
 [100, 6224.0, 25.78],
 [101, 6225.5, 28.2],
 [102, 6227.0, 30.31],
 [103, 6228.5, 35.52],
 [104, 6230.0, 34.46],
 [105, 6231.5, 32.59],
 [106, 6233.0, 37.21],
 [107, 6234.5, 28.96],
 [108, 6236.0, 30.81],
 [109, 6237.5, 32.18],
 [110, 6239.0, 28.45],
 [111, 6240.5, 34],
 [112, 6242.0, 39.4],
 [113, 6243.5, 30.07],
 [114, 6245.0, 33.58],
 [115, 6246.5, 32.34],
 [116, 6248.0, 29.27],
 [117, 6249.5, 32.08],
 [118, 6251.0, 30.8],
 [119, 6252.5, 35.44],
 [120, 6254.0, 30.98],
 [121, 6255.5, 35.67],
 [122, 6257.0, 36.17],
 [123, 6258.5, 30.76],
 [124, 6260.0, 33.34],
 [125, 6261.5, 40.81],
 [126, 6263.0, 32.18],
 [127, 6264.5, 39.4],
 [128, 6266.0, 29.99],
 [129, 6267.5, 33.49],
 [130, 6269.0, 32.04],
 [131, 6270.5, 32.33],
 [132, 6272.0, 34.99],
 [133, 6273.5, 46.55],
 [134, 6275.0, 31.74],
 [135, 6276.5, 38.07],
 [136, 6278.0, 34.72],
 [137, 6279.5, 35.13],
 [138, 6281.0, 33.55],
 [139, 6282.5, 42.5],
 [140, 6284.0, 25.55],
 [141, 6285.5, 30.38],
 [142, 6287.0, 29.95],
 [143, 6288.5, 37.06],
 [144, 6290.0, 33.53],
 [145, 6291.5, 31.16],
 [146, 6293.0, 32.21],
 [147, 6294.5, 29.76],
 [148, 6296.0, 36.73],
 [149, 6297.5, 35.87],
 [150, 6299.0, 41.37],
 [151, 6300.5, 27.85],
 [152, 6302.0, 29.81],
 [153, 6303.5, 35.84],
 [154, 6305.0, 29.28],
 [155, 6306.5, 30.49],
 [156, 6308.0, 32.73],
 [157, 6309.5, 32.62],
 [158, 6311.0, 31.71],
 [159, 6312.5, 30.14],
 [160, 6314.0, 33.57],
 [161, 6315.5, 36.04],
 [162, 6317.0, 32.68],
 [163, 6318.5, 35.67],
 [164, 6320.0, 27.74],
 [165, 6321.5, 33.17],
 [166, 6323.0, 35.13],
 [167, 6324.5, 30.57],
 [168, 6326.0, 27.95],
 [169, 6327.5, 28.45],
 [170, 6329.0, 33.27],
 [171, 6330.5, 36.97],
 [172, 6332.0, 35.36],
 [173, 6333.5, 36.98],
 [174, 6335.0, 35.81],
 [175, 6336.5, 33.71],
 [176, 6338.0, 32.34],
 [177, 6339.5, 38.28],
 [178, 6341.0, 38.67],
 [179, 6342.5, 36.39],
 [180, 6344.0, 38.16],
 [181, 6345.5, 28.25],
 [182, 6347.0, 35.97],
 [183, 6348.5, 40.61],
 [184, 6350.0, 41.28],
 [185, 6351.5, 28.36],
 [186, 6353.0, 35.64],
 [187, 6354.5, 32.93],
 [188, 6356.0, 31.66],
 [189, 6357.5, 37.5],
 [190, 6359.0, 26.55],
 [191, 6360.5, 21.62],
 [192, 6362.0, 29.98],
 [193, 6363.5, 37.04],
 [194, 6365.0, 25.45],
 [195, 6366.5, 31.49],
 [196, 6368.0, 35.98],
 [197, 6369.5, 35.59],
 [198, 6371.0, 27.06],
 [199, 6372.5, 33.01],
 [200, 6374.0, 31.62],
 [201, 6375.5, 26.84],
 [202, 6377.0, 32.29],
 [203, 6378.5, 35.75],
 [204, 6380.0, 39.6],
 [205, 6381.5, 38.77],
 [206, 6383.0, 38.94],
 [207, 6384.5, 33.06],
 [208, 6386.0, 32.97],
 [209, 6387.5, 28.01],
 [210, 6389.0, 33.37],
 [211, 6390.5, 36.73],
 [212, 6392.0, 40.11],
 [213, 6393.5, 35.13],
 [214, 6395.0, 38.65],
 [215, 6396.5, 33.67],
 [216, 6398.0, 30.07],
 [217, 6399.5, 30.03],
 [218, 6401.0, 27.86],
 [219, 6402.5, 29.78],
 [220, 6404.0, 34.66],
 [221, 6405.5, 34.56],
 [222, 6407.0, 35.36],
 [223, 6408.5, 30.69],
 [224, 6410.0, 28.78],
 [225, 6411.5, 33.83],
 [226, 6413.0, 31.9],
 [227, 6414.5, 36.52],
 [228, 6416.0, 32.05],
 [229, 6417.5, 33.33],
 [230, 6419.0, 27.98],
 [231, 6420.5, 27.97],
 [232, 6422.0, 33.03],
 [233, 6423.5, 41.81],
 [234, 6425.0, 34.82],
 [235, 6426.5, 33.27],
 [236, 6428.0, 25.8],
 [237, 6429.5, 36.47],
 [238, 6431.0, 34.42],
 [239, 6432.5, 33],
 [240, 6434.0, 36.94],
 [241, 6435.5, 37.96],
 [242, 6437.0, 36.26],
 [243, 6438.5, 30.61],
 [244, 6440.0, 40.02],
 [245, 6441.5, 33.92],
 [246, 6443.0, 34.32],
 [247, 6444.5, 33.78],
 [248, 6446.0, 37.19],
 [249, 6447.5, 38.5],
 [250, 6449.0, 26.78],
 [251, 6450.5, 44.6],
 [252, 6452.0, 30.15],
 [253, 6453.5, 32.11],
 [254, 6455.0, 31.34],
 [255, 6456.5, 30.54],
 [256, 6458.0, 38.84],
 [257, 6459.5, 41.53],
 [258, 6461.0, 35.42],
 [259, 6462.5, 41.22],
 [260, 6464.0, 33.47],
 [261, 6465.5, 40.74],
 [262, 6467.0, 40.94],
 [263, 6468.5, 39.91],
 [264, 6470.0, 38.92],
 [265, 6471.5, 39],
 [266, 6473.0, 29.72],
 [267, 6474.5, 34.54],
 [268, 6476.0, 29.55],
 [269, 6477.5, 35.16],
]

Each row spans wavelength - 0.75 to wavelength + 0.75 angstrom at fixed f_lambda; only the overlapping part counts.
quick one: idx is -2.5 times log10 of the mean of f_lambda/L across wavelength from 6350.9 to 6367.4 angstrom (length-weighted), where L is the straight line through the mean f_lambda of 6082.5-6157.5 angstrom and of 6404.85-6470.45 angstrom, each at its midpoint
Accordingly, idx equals 0.13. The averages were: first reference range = 35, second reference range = 34.8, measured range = 30.8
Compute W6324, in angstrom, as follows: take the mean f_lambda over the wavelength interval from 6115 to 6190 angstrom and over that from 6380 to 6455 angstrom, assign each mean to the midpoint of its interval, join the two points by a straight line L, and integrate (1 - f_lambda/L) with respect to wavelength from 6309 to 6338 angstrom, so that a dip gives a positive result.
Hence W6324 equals 0.9 angstrom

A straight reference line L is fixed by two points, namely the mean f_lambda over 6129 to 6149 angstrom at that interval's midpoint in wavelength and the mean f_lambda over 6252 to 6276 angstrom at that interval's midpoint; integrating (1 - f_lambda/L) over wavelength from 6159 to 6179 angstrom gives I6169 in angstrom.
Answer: 0.2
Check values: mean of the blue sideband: 34.3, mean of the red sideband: 34.8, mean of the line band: 34.1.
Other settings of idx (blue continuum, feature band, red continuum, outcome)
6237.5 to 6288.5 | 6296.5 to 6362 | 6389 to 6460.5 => 0.02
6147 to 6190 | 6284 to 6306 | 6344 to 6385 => 0.04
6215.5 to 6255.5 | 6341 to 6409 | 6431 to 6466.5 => 0.04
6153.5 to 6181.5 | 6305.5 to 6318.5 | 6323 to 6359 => 0.06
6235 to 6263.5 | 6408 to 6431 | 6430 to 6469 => 0.09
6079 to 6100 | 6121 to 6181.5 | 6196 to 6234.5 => 0.04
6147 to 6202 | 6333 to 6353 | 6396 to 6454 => -0.06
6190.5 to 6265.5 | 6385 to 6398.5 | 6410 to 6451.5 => -0.01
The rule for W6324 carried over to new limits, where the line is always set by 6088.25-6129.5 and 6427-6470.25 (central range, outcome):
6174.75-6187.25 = 0.1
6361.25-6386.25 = 1.5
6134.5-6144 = 0.1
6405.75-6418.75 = 1.0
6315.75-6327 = 1.0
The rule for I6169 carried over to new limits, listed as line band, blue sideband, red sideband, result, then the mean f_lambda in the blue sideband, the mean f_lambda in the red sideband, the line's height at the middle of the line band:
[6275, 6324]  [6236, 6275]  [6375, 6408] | 0.96 angstrom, 33.8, 33.9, 33.8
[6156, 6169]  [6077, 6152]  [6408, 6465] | 0.52 angstrom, 35.2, 34.3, 35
